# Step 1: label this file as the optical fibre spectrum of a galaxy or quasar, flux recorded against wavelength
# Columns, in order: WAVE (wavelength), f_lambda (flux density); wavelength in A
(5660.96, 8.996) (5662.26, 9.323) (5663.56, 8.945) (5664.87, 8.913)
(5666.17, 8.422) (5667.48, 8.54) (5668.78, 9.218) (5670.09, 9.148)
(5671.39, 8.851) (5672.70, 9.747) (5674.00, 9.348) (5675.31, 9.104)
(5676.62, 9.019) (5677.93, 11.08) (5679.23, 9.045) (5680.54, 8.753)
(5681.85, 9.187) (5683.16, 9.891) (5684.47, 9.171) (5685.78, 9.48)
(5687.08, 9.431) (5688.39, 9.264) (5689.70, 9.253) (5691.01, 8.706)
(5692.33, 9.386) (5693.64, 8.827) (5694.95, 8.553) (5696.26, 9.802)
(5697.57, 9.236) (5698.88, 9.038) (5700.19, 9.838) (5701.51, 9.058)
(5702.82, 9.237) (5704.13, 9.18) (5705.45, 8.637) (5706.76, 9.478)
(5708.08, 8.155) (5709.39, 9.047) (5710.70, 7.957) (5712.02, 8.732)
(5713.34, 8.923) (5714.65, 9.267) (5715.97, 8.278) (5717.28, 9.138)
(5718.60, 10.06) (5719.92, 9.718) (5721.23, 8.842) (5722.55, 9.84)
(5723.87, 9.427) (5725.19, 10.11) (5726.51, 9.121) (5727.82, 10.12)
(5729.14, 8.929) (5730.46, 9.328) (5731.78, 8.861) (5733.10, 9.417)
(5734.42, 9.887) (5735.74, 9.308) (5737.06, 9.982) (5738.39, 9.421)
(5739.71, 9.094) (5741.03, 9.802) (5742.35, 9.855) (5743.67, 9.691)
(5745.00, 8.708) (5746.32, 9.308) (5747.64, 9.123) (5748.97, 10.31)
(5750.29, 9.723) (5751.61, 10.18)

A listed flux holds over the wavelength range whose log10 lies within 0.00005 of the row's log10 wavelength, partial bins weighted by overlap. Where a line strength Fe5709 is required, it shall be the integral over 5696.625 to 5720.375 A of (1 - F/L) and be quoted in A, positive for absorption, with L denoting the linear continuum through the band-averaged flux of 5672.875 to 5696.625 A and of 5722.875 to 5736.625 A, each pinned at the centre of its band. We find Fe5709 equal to 0.84 A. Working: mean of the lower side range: 9.3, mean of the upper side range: 9.47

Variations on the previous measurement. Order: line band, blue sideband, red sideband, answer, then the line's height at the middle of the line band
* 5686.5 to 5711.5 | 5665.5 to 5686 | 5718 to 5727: 0.96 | 9.42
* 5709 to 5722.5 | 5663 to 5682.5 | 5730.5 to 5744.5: 0.51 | 9.39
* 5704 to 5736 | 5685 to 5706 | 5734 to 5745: 0.71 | 9.4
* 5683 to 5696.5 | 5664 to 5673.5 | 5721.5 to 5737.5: -0.07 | 9.16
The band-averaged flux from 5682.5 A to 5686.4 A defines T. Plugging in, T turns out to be 9.5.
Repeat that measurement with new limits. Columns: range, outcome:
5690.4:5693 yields 9.02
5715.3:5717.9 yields 8.71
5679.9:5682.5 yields 8.96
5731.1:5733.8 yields 9.15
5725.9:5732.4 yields 9.29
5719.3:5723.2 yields 9.47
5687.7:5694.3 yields 9.08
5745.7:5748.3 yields 9.23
